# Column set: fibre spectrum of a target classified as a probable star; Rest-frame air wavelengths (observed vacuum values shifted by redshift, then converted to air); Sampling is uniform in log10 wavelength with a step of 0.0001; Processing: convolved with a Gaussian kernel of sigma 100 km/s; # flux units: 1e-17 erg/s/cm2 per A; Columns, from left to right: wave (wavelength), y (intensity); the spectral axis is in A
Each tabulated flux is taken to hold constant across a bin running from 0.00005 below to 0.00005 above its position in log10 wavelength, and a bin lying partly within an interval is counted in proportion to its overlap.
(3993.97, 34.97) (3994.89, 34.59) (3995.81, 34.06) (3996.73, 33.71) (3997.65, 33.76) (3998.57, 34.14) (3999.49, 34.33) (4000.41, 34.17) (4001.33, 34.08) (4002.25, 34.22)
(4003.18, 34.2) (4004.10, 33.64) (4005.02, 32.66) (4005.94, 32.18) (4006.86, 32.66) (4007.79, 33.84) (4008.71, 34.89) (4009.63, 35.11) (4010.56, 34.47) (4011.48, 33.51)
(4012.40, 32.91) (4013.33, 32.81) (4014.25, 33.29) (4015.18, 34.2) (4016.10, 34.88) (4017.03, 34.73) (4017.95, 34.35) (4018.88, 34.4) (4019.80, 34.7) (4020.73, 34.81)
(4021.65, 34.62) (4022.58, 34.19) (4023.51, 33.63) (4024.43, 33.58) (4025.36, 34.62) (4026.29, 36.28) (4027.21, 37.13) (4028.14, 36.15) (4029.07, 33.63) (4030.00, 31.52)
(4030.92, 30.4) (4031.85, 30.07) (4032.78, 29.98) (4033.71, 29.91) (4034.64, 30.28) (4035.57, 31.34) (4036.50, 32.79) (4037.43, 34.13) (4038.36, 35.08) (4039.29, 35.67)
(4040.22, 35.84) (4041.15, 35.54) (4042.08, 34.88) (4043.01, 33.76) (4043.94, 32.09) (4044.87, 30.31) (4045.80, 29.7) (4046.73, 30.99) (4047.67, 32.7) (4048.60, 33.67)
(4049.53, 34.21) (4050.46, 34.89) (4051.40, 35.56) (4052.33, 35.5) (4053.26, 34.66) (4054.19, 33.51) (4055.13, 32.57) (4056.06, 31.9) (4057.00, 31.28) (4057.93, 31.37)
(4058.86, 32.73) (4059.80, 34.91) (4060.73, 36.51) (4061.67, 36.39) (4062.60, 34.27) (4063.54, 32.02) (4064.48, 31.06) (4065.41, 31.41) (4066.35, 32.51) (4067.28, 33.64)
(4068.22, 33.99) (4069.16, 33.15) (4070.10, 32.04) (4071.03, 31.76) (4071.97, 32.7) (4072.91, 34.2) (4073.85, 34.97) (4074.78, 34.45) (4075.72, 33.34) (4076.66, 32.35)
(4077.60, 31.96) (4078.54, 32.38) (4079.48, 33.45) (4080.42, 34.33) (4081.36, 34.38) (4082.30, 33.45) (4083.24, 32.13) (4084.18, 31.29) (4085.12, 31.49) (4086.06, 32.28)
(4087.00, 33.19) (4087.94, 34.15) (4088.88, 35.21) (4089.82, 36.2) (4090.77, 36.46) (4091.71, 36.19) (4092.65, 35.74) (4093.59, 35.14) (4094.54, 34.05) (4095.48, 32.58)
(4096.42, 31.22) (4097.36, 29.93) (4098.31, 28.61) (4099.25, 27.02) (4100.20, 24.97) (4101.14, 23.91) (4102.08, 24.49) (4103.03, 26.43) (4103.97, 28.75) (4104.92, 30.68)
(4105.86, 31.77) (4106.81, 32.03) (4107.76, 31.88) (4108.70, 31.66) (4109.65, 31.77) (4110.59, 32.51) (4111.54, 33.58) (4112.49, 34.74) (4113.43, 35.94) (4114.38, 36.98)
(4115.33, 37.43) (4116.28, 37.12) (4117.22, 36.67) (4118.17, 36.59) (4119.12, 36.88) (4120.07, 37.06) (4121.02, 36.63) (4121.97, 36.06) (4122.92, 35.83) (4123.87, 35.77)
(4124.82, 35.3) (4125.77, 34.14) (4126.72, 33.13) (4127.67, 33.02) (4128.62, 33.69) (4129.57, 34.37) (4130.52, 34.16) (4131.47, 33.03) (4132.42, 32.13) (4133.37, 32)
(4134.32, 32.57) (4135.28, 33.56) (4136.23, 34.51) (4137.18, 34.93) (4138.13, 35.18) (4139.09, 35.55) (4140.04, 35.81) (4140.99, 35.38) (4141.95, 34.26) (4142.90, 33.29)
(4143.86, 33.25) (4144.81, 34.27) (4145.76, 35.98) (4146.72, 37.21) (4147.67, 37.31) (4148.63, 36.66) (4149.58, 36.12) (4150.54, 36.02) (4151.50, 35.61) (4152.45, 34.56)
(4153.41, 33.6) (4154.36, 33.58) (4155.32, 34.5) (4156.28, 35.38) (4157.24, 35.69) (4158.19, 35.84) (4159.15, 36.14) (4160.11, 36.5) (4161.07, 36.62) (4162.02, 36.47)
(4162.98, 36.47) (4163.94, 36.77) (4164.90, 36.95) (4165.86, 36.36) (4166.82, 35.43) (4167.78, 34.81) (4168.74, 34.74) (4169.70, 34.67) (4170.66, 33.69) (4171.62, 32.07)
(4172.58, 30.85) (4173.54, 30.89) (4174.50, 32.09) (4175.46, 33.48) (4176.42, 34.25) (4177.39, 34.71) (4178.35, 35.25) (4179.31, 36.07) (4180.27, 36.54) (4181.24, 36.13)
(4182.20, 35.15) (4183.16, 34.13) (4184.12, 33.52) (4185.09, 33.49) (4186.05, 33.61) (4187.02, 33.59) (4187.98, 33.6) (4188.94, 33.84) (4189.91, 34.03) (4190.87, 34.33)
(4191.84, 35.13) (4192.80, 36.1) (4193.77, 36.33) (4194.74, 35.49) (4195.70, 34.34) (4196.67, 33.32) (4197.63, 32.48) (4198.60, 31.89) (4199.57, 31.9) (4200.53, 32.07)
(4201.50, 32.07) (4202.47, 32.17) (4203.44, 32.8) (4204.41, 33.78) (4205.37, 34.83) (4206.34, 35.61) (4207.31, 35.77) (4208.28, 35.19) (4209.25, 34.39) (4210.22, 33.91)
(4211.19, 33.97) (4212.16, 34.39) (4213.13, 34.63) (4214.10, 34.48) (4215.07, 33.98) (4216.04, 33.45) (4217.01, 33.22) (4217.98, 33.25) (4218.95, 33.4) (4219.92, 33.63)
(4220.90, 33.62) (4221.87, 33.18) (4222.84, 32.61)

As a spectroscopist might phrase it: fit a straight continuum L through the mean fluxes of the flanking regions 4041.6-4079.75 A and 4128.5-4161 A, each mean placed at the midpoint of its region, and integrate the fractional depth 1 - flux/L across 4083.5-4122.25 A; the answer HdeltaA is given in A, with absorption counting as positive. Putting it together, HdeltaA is 1.32 A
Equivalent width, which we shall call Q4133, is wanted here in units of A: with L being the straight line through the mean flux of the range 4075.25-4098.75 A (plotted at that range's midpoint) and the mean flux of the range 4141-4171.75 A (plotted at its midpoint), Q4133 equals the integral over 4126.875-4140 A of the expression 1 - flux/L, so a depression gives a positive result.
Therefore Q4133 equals 0.3 A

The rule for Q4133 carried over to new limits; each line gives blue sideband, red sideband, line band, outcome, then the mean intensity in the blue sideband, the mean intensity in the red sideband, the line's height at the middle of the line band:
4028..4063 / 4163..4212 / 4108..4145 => -0.96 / 33.2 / 34.2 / 33.7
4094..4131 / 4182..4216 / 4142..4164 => -1.41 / 32.8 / 34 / 33.4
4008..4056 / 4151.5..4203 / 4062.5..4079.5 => 0.47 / 33.6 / 34.4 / 33.8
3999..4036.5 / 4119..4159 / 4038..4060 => 0.28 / 33.5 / 34.8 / 33.9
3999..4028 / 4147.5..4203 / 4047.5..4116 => 3.11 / 34.2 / 34.6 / 34.3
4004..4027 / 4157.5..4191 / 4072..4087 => 0.54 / 34.1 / 34.7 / 34.3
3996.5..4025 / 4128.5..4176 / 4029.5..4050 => 0.97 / 34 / 34.7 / 34.1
